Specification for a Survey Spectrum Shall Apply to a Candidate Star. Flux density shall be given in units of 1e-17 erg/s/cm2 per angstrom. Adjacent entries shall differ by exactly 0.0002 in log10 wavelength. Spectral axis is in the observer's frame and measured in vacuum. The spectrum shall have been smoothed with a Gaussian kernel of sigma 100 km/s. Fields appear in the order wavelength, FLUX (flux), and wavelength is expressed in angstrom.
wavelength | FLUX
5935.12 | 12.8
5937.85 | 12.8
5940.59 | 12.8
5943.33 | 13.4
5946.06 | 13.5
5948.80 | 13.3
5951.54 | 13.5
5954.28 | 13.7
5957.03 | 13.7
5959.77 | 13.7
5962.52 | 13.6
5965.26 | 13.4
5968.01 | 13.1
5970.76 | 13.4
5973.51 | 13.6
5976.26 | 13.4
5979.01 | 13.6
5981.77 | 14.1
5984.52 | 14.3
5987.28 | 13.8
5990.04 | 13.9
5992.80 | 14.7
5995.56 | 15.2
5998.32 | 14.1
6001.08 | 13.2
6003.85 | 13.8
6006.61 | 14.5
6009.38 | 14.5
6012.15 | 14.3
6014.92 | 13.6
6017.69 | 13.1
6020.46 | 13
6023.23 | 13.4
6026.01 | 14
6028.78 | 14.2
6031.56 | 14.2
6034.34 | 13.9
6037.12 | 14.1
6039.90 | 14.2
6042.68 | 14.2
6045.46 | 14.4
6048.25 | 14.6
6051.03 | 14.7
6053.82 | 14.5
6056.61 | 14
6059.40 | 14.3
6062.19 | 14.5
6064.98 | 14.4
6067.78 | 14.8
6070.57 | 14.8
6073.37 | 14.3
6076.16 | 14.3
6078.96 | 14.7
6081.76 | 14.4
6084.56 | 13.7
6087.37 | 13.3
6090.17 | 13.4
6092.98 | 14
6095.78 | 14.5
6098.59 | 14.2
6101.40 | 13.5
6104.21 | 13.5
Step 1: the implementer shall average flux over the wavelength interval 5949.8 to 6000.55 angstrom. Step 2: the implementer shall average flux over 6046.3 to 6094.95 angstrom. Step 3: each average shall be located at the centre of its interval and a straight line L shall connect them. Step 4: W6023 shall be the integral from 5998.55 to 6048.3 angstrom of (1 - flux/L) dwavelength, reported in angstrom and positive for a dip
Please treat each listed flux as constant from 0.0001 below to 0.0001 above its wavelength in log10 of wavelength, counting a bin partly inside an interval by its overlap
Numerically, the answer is 0.4 angstrom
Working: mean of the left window 13.8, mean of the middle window 13.9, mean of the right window 14.3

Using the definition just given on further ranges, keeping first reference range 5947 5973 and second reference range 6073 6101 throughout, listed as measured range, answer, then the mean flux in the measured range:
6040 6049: -0.32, 14.4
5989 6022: -0.72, 14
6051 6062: -0.34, 14.3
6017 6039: 0.04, 13.8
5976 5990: -0.30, 13.9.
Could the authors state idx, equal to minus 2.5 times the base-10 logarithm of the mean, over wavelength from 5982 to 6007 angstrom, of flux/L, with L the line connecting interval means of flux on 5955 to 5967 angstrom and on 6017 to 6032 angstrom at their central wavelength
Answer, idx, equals -0.042 mag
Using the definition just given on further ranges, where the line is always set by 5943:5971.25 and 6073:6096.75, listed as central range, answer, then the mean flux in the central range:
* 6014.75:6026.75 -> 0.03 mag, 13.4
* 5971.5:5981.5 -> 0.00 mag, 13.6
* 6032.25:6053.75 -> -0.03 mag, 14.3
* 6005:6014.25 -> -0.05 mag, 14.4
